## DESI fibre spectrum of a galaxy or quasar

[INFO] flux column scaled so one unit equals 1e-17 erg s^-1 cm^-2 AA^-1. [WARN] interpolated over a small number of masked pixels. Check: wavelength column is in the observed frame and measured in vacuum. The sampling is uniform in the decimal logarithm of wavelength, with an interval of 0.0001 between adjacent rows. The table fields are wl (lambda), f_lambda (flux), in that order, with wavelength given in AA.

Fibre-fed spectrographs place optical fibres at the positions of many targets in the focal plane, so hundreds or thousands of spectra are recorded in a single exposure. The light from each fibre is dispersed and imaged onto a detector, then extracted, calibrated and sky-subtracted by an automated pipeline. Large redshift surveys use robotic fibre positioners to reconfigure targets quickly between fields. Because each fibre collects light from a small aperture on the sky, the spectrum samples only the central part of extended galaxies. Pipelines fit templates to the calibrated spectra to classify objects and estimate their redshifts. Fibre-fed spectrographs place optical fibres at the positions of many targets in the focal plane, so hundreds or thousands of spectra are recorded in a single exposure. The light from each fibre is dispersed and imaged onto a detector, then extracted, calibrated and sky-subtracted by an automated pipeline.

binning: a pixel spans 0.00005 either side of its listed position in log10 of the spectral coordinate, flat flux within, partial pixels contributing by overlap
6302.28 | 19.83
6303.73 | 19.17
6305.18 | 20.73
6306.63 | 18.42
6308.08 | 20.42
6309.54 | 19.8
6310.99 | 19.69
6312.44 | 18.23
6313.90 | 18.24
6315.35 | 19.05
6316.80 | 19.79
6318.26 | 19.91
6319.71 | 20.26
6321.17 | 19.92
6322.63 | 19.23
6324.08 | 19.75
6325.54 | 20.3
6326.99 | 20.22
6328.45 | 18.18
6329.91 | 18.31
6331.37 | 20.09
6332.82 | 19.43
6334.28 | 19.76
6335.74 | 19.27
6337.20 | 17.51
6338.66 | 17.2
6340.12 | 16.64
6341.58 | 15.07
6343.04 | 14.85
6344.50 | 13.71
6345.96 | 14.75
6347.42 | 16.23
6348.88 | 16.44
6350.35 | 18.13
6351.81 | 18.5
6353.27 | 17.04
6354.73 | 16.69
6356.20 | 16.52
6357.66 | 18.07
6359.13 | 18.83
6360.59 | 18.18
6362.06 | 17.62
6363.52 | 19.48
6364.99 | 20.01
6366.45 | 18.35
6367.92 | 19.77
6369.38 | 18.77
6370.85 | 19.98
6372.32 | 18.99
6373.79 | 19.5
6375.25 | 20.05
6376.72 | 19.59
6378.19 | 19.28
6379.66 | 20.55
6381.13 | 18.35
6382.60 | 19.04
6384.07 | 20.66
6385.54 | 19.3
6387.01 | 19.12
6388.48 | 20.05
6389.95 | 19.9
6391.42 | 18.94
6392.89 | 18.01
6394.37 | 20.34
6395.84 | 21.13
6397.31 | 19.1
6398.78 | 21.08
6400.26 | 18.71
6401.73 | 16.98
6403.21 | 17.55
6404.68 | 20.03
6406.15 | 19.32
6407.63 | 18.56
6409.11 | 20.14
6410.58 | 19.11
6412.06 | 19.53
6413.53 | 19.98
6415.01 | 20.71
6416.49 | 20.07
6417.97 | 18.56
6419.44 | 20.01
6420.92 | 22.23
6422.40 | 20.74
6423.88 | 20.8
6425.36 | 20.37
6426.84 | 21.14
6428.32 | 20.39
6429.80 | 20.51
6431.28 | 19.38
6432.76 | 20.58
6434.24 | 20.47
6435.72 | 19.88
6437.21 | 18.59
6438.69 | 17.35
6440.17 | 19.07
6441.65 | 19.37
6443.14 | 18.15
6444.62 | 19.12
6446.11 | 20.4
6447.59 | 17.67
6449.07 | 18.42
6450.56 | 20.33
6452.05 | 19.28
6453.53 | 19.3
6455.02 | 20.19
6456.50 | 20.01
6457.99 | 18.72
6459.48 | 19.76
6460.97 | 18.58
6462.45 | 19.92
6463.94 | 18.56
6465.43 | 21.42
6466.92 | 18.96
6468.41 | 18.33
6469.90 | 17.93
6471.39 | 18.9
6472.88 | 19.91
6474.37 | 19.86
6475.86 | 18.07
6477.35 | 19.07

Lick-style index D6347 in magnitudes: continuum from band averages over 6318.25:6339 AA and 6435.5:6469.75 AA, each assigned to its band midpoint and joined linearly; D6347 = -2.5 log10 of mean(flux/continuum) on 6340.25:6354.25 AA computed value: 0.19 mag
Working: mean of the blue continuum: 19.3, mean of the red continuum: 19.2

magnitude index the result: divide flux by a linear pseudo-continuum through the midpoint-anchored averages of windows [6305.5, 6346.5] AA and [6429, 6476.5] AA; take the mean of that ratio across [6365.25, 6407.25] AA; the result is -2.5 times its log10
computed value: -0.03 mag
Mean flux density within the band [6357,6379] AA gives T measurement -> 19.1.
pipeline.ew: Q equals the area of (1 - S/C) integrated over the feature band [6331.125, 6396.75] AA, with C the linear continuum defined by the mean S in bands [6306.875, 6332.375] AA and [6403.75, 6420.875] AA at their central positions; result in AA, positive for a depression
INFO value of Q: 3.9 AA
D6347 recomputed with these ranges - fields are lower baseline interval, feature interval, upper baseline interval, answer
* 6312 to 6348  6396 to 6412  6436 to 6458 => -0.021 mag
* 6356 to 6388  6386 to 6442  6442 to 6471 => -0.028 mag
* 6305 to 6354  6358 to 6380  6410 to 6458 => -0.019 mag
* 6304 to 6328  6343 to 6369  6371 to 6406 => 0.118 mag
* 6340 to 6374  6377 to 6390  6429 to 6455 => -0.083 mag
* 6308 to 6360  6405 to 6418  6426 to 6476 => -0.036 mag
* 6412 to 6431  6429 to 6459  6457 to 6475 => 0.026 mag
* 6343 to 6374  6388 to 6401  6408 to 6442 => -0.041 mag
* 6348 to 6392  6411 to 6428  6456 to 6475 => -0.070 mag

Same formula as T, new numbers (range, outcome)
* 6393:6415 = 19.4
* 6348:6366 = 17.9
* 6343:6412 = 18.7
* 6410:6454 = 19.7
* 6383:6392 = 19.7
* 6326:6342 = 18.4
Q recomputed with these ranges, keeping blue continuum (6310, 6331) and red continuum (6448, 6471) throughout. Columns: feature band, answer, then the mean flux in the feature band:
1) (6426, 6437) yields -0.5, 20.2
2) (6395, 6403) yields 0.0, 19.3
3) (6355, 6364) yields 0.6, 18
